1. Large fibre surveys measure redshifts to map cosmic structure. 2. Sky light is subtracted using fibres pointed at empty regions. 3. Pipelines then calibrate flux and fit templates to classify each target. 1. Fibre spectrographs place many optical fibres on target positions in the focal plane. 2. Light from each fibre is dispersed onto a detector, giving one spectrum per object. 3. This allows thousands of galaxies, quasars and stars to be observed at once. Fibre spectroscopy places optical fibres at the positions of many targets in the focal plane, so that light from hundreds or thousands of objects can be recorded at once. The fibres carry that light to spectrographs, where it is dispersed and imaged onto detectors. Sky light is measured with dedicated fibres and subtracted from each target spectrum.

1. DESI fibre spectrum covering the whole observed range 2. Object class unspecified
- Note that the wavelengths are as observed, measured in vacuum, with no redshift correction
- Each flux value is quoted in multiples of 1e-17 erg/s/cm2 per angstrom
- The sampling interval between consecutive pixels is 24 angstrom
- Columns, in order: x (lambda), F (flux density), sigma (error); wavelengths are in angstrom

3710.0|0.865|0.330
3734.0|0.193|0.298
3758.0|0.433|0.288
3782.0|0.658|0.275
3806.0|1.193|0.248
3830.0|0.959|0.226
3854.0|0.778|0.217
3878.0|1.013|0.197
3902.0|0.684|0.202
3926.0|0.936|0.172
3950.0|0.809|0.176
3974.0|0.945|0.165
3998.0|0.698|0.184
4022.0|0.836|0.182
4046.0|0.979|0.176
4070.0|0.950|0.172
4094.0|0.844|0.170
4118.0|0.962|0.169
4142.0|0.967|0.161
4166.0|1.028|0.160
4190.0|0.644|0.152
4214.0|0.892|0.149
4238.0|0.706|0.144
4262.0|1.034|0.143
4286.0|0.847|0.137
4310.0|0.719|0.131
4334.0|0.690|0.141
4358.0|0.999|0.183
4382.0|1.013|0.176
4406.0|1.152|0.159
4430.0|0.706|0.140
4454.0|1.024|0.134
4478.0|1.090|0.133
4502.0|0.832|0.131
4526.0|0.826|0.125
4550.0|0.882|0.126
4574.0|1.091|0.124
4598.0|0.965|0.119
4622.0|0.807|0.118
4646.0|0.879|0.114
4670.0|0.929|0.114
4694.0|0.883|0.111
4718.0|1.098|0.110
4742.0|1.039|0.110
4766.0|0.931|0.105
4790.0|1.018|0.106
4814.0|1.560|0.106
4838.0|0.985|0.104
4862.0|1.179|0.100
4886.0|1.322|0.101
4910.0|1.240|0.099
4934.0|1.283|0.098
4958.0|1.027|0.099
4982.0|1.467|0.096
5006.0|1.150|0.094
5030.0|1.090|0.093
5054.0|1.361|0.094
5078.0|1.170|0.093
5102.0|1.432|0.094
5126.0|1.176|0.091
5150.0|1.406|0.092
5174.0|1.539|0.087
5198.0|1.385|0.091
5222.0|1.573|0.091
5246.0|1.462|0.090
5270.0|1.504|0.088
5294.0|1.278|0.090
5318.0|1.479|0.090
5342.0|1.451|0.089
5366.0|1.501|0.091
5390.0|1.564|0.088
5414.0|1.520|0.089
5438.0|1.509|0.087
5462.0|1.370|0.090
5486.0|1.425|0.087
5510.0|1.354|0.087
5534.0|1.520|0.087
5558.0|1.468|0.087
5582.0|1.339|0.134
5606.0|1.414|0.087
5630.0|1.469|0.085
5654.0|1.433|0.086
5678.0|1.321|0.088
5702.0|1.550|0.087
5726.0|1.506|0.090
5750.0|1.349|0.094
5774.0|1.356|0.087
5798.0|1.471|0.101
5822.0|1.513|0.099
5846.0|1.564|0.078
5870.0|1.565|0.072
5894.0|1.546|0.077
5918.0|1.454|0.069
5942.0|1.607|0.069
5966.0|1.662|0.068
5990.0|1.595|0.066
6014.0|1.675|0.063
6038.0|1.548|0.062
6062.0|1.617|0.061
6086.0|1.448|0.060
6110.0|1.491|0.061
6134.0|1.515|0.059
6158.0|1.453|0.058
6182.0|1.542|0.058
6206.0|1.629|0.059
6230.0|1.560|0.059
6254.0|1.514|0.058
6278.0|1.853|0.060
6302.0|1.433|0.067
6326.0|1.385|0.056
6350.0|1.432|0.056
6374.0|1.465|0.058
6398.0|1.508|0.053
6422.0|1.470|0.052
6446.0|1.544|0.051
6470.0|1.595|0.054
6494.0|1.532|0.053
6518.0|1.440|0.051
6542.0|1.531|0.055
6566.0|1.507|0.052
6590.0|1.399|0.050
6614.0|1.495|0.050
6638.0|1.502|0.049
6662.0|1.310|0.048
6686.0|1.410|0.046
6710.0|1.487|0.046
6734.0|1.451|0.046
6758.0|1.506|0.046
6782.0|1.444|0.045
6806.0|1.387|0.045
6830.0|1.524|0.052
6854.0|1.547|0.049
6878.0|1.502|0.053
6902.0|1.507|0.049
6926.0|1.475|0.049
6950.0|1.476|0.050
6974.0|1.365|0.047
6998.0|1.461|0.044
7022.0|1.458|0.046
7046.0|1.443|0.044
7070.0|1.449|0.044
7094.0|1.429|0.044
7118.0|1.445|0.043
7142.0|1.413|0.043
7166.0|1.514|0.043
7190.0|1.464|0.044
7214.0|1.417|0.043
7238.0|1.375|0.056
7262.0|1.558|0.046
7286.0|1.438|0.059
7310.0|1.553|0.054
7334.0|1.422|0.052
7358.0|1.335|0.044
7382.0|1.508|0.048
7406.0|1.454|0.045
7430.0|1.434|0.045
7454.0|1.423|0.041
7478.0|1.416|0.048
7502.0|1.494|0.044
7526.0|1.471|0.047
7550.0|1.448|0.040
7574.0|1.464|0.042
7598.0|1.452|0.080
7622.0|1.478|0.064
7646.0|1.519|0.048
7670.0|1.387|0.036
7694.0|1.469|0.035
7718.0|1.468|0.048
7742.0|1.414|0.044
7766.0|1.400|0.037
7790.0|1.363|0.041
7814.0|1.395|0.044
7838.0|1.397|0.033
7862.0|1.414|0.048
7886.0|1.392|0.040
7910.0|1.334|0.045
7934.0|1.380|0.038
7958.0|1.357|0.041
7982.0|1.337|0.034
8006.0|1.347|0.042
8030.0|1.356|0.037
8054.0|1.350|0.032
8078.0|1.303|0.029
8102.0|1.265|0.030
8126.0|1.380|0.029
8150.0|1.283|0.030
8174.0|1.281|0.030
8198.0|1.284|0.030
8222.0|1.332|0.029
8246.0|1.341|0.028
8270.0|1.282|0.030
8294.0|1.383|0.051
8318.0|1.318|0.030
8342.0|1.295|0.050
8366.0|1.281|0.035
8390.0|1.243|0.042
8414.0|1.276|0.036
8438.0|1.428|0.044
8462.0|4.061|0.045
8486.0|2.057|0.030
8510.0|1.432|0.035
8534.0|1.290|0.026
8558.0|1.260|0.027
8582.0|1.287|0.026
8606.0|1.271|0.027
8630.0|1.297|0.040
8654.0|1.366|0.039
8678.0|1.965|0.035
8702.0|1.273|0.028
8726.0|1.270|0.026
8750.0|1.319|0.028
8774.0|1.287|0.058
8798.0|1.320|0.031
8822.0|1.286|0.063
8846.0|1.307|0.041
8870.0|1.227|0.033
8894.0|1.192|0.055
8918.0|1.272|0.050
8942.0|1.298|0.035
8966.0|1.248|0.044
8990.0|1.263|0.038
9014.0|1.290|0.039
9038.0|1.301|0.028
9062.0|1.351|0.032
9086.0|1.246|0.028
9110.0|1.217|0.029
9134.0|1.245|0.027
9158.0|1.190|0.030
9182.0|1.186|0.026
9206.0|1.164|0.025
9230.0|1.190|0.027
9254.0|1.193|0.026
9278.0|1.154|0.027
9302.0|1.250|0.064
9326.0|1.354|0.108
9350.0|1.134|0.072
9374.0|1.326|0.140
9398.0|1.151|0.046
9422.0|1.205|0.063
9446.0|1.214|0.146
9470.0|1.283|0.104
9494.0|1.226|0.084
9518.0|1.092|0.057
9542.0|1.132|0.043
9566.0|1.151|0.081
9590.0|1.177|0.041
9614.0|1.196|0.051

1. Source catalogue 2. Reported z 0.29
